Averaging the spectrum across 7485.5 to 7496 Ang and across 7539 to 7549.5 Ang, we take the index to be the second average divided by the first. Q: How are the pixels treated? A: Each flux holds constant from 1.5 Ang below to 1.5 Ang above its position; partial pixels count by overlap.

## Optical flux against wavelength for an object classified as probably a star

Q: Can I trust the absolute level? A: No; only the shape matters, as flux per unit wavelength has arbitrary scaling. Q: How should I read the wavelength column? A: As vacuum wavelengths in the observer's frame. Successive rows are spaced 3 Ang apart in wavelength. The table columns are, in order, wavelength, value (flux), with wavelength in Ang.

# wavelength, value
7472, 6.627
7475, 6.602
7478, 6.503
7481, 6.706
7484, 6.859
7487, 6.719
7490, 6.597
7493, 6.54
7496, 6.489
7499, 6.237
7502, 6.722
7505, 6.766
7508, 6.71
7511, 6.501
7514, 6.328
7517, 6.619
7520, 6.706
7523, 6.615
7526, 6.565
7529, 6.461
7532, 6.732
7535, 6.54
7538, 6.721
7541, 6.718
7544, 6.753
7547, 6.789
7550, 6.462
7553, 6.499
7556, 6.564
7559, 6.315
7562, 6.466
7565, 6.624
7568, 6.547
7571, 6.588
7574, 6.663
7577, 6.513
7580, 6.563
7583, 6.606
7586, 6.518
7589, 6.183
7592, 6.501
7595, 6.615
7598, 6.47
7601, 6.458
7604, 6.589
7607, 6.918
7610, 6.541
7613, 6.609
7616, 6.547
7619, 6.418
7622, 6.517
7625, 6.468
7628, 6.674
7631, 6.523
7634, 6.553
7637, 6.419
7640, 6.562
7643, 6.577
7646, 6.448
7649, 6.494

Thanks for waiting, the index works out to 1.02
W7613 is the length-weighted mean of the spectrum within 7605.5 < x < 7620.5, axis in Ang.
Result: 6.61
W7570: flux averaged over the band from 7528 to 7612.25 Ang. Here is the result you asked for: 6.57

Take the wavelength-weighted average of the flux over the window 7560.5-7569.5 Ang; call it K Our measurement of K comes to 6.55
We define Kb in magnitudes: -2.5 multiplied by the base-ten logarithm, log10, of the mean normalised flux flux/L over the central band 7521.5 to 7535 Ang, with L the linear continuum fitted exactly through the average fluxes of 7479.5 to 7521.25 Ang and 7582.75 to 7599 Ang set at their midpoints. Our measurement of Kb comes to 0.00 mag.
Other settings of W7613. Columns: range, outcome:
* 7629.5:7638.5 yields 6.5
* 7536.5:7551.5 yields 6.69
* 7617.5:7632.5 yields 6.52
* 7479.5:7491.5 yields 6.72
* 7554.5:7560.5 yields 6.44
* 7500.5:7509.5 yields 6.73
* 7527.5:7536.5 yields 6.58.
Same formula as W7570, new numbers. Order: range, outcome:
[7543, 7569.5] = 6.55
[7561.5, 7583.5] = 6.57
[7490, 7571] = 6.58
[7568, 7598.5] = 6.52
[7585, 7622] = 6.53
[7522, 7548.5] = 6.66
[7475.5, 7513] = 6.61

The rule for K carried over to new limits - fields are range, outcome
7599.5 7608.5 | 6.66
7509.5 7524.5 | 6.55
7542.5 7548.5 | 6.77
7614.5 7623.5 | 6.49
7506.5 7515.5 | 6.51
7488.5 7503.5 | 6.52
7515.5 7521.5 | 6.66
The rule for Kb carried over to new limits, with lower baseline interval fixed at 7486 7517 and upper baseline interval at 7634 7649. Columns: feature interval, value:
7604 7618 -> -0.02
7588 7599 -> 0.01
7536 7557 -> -0.02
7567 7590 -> 0.00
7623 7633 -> -0.01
